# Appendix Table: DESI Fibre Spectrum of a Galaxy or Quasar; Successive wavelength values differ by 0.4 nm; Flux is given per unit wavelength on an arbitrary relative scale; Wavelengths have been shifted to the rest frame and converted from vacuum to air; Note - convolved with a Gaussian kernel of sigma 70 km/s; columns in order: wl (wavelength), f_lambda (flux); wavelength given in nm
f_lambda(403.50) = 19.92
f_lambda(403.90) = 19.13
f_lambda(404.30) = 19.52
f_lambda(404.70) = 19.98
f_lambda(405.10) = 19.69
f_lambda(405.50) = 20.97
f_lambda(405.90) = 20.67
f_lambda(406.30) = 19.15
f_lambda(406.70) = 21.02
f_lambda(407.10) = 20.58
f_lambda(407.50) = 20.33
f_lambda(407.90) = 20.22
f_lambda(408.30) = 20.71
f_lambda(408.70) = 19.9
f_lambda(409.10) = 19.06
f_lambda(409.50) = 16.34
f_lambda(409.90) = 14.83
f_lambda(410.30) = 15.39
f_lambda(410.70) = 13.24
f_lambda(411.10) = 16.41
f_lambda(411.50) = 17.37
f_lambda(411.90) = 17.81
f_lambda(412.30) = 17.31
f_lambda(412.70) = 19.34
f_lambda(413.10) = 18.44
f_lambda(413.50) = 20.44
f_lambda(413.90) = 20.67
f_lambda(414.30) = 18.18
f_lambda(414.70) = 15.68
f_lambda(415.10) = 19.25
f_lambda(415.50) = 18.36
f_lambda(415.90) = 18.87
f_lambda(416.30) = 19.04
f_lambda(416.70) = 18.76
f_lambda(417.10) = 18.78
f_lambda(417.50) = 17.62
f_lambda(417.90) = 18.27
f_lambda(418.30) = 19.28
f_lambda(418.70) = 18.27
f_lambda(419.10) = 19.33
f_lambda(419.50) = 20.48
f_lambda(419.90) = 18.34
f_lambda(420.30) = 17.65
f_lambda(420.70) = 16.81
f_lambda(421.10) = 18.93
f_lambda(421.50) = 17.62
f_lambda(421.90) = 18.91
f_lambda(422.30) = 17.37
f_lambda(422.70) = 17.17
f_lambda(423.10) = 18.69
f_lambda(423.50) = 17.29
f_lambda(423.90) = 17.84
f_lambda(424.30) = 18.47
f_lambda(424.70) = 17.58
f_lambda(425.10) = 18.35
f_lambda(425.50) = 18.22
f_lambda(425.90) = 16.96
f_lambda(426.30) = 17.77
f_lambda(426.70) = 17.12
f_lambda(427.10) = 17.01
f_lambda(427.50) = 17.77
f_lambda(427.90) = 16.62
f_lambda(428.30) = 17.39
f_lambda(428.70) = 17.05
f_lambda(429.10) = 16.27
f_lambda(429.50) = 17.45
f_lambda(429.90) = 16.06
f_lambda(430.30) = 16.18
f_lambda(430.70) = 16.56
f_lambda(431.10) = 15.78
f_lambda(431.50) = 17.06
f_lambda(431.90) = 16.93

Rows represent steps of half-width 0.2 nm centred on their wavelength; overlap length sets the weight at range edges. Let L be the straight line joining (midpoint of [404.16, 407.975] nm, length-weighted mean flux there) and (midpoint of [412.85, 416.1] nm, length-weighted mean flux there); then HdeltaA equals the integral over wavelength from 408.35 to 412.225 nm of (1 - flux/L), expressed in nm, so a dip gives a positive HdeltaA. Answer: 0.52 nm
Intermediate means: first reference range 20.2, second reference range 18.7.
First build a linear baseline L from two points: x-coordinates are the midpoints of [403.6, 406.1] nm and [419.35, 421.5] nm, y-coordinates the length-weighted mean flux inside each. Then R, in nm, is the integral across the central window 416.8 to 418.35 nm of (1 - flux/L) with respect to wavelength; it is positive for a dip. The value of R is 0.02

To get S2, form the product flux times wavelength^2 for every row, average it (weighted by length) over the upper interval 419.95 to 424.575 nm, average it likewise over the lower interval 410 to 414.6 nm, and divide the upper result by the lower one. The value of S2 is 1.1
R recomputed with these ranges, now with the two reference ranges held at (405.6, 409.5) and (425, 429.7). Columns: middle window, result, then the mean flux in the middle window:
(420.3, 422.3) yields 0.019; 18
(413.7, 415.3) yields 0.052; 18.4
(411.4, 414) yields 0.074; 18.7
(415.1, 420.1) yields -0.045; 18.8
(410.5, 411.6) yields 0.226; 15.5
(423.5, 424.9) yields -0.010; 17.9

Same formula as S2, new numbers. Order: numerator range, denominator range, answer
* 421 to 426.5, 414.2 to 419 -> 1.01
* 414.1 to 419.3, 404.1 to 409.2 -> 0.96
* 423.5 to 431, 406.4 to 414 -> 1.02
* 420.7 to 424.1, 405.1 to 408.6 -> 0.95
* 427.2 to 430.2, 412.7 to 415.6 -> 0.97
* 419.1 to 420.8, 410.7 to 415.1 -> 1.06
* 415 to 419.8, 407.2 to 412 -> 1.11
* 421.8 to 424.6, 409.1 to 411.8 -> 1.20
